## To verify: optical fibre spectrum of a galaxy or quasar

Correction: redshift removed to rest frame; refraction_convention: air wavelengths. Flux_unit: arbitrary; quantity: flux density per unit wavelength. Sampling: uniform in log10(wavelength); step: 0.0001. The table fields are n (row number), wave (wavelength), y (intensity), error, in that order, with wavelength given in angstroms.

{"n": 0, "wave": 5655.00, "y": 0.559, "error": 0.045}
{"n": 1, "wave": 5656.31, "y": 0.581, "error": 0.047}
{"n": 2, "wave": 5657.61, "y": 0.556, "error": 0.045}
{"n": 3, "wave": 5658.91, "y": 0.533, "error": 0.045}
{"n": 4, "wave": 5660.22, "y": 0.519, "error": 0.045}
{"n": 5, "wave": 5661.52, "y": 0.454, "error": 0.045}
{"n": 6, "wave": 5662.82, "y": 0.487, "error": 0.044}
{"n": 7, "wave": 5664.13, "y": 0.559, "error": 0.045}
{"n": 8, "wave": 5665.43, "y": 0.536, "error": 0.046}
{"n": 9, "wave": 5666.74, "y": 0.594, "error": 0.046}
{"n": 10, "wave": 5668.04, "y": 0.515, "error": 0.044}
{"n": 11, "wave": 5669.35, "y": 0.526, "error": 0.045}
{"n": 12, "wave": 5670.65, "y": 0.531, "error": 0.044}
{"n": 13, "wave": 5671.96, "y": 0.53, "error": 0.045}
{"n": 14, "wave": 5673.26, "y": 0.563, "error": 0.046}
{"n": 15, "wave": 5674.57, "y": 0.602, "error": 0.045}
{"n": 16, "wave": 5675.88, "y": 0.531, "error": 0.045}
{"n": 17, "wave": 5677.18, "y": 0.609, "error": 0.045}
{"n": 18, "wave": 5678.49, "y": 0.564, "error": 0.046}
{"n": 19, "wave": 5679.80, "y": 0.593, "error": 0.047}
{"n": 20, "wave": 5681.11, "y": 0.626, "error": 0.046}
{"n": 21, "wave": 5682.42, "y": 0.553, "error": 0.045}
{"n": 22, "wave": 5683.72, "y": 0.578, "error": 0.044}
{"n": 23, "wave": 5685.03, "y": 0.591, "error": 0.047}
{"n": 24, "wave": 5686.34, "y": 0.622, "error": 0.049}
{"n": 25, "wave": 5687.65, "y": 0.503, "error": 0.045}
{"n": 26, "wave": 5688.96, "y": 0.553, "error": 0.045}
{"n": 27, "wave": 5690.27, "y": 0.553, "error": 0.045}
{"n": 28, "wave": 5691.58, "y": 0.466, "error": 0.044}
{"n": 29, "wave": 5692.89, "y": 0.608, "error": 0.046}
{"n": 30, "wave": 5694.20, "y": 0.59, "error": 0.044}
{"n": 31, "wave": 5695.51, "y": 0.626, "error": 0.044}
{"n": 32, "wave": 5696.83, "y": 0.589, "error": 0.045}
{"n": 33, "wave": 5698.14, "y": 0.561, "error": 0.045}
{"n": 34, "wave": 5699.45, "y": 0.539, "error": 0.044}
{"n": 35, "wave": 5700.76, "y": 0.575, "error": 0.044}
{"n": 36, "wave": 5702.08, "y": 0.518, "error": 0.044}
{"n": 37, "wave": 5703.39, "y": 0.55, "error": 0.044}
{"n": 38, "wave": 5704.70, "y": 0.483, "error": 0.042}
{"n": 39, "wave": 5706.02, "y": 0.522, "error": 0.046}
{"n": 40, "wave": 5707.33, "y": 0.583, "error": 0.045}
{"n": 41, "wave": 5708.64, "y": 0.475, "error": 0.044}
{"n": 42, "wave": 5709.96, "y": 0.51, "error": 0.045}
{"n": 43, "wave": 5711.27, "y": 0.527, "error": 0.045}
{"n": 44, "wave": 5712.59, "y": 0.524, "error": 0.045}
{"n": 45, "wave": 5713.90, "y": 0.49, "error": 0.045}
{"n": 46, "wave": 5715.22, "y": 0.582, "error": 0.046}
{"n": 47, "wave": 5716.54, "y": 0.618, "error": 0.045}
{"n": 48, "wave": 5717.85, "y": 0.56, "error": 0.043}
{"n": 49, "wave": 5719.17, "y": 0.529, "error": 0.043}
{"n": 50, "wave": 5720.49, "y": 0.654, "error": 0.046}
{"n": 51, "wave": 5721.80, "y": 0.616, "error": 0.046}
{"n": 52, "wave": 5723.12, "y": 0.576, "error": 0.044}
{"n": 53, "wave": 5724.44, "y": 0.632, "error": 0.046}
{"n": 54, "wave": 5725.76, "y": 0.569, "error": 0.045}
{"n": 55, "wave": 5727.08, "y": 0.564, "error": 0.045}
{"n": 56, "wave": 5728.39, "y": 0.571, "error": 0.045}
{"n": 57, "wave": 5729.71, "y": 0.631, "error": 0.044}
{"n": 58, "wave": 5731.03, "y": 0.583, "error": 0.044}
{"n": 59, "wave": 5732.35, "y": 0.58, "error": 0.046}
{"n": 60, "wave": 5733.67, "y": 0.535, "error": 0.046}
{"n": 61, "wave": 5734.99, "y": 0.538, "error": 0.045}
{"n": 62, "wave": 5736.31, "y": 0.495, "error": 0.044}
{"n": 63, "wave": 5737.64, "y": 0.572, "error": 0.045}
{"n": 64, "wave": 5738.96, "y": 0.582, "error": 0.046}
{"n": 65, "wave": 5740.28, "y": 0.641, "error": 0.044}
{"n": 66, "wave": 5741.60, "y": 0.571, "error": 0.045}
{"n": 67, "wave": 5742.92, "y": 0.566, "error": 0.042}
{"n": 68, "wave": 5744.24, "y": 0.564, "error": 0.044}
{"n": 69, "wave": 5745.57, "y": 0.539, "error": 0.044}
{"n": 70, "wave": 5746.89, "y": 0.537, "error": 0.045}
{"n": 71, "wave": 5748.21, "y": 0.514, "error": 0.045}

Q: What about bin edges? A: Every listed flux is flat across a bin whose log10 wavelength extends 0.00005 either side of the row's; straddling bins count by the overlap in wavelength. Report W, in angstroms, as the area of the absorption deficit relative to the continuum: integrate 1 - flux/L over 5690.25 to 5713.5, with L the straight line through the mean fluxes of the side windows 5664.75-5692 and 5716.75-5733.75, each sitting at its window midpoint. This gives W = 1.2 angstroms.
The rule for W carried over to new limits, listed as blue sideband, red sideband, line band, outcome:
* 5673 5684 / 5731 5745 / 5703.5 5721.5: 0.85 angstroms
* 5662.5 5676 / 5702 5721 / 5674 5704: -1.45 angstroms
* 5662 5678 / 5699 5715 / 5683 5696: -0.77 angstroms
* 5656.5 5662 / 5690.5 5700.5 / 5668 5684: -0.61 angstroms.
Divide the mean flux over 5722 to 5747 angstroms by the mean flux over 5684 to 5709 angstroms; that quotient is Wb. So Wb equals 1.0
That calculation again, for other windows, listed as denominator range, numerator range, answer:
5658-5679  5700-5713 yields 0.97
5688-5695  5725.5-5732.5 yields 1.06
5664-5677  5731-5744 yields 1.03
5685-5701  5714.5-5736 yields 1.03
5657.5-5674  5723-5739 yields 1.08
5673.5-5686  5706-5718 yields 0.92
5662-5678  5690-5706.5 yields 1.01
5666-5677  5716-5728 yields 1.07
